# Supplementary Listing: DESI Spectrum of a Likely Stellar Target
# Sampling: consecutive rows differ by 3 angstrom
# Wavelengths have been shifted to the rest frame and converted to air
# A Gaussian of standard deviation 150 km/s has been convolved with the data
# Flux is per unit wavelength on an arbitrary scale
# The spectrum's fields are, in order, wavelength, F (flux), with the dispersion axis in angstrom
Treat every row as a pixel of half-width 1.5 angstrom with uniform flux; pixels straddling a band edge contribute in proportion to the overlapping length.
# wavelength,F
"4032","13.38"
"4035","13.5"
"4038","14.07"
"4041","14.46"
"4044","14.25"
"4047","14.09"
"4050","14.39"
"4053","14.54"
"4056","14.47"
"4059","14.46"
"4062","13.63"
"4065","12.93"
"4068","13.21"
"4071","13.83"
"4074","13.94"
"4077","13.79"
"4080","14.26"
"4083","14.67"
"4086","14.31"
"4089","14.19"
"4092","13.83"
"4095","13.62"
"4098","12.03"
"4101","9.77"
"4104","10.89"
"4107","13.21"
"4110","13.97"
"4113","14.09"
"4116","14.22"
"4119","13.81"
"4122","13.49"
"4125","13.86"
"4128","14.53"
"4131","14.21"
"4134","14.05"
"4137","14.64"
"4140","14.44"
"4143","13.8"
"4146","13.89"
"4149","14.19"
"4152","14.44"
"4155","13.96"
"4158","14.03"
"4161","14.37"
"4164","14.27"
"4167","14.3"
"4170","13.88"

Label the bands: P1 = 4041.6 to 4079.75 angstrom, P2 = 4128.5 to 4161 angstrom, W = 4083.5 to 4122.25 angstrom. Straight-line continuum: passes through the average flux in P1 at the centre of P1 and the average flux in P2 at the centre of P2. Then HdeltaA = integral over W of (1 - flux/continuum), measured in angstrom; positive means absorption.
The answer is 2.39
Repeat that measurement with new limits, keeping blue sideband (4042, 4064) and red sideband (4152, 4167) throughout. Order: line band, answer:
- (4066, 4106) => 2.73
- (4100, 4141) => 1.92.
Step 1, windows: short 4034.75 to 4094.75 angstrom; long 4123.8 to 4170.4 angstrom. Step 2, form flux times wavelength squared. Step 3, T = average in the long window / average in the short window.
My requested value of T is 1.05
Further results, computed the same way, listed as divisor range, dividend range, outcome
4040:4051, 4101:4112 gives 0.89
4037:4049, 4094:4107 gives 0.84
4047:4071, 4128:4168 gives 1.06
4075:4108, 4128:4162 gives 1.11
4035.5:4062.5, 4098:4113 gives 0.88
